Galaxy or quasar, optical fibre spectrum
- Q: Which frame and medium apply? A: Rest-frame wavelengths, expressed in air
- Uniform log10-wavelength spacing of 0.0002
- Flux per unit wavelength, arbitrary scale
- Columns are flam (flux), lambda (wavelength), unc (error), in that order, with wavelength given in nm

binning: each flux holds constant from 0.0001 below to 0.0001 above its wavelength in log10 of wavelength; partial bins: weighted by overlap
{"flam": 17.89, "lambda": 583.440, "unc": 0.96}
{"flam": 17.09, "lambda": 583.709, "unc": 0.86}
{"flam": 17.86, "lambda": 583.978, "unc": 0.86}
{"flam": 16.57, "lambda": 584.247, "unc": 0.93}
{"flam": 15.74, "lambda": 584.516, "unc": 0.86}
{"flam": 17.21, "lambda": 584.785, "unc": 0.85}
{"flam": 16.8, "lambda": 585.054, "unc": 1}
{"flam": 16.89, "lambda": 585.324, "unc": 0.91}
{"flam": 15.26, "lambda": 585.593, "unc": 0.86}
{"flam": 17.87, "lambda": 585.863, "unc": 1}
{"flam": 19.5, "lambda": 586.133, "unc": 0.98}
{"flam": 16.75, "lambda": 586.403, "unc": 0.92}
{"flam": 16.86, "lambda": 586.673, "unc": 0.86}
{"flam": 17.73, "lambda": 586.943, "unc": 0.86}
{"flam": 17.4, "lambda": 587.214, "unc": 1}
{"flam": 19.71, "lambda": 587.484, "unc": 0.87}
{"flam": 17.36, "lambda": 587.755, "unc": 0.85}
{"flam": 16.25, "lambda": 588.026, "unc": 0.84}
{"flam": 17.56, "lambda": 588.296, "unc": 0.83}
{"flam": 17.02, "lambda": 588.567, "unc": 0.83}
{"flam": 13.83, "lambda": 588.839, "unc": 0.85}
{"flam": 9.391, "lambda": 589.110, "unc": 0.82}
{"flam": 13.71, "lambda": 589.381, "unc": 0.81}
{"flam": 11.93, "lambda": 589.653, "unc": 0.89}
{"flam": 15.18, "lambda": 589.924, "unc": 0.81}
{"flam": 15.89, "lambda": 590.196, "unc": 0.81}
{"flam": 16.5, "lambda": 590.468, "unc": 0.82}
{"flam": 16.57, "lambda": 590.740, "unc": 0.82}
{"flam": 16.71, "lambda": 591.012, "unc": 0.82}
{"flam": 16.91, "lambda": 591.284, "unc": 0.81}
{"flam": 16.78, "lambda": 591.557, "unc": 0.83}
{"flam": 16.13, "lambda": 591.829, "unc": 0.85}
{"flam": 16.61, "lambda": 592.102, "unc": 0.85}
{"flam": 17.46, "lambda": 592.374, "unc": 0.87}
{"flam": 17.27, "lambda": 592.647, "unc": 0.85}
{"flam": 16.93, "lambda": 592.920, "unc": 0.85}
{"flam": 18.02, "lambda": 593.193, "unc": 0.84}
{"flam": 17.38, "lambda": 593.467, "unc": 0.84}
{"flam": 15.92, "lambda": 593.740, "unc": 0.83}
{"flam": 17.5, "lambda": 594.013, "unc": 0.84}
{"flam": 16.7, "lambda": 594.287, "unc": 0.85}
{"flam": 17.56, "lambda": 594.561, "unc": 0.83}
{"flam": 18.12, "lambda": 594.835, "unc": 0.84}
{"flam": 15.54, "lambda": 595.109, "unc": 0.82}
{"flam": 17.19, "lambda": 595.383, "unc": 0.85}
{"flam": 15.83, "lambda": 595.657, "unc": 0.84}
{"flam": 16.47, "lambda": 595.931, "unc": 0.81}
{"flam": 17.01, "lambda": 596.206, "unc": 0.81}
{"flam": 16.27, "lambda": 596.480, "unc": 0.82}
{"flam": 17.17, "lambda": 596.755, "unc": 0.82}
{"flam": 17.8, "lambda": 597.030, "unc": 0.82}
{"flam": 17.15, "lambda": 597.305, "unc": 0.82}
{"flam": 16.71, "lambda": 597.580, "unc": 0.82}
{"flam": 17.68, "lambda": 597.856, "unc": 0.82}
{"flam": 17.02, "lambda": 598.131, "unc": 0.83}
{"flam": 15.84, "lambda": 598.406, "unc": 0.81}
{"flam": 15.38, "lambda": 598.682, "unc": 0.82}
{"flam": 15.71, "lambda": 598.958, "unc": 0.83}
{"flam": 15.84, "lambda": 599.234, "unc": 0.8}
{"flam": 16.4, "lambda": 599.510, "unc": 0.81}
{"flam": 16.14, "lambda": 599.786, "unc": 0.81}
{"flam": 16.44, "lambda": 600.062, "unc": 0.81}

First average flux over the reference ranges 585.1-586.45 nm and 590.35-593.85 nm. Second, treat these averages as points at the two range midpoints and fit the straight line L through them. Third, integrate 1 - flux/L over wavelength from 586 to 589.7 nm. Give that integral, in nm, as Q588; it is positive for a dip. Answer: 0.210 nm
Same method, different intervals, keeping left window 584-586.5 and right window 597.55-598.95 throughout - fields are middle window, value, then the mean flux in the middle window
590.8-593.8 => -0.04 nm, 16.9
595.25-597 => -0.02 nm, 16.7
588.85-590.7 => 0.32 nm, 13.9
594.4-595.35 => -0.03 nm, 17.1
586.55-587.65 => -0.07 nm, 17.9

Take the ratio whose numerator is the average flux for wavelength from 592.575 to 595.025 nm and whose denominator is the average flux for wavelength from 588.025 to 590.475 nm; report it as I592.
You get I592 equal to 1.18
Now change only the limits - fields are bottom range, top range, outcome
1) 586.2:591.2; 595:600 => 1.03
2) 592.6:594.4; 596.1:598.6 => 0.99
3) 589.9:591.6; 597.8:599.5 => 0.99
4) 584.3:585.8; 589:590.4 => 0.82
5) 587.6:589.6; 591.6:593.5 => 1.14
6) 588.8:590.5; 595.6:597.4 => 1.24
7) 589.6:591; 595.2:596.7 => 1.07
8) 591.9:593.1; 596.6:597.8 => 1.01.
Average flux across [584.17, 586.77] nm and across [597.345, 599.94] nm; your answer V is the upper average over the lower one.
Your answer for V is 1.0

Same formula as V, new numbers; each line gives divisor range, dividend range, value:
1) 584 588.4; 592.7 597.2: 0.98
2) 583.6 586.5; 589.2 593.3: 0.94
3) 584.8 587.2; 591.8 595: 1.00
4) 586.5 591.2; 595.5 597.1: 1.05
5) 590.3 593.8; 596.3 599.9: 0.98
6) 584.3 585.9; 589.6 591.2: 0.95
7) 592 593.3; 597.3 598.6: 0.97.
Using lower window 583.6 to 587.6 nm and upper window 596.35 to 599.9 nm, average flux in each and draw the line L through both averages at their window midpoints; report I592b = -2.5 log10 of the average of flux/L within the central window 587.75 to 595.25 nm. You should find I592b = 0.05 mag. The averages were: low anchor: 17.3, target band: 16.2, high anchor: 16.5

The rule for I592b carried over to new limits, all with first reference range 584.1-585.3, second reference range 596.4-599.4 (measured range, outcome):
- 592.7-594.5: -0.032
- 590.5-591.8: -0.004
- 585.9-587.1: -0.069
